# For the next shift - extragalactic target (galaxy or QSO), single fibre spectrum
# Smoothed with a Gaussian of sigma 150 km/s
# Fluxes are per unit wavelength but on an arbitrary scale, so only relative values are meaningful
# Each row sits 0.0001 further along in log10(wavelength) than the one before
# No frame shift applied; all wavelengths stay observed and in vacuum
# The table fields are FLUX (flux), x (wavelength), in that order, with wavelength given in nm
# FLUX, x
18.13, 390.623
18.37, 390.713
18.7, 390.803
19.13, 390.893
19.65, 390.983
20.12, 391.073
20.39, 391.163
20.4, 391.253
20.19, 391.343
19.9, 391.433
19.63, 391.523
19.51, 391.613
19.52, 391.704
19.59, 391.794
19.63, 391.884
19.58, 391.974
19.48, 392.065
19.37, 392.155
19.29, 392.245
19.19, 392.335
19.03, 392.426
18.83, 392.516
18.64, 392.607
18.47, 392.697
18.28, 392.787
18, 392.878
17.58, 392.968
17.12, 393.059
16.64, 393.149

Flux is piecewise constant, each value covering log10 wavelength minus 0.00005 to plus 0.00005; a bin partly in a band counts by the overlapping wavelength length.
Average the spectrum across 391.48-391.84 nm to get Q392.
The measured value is 19.5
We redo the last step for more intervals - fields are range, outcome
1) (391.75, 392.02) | 19.6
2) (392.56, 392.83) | 18.5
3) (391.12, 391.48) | 20.2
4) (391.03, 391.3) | 20.3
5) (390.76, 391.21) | 19.6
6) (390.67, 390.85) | 18.5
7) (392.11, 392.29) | 19.4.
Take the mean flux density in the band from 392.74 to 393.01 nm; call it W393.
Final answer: 18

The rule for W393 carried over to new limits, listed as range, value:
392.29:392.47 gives 19.1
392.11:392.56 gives 19.2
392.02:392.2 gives 19.5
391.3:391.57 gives 19.9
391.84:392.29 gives 19.5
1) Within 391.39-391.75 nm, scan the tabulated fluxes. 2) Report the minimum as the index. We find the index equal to 19.51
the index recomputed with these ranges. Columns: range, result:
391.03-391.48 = 19.9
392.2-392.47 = 19.03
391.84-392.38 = 19.19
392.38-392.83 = 18.28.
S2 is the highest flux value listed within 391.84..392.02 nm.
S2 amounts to 19.63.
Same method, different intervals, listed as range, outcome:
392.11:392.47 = 19.37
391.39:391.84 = 19.9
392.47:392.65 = 18.83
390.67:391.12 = 20.12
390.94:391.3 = 20.4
